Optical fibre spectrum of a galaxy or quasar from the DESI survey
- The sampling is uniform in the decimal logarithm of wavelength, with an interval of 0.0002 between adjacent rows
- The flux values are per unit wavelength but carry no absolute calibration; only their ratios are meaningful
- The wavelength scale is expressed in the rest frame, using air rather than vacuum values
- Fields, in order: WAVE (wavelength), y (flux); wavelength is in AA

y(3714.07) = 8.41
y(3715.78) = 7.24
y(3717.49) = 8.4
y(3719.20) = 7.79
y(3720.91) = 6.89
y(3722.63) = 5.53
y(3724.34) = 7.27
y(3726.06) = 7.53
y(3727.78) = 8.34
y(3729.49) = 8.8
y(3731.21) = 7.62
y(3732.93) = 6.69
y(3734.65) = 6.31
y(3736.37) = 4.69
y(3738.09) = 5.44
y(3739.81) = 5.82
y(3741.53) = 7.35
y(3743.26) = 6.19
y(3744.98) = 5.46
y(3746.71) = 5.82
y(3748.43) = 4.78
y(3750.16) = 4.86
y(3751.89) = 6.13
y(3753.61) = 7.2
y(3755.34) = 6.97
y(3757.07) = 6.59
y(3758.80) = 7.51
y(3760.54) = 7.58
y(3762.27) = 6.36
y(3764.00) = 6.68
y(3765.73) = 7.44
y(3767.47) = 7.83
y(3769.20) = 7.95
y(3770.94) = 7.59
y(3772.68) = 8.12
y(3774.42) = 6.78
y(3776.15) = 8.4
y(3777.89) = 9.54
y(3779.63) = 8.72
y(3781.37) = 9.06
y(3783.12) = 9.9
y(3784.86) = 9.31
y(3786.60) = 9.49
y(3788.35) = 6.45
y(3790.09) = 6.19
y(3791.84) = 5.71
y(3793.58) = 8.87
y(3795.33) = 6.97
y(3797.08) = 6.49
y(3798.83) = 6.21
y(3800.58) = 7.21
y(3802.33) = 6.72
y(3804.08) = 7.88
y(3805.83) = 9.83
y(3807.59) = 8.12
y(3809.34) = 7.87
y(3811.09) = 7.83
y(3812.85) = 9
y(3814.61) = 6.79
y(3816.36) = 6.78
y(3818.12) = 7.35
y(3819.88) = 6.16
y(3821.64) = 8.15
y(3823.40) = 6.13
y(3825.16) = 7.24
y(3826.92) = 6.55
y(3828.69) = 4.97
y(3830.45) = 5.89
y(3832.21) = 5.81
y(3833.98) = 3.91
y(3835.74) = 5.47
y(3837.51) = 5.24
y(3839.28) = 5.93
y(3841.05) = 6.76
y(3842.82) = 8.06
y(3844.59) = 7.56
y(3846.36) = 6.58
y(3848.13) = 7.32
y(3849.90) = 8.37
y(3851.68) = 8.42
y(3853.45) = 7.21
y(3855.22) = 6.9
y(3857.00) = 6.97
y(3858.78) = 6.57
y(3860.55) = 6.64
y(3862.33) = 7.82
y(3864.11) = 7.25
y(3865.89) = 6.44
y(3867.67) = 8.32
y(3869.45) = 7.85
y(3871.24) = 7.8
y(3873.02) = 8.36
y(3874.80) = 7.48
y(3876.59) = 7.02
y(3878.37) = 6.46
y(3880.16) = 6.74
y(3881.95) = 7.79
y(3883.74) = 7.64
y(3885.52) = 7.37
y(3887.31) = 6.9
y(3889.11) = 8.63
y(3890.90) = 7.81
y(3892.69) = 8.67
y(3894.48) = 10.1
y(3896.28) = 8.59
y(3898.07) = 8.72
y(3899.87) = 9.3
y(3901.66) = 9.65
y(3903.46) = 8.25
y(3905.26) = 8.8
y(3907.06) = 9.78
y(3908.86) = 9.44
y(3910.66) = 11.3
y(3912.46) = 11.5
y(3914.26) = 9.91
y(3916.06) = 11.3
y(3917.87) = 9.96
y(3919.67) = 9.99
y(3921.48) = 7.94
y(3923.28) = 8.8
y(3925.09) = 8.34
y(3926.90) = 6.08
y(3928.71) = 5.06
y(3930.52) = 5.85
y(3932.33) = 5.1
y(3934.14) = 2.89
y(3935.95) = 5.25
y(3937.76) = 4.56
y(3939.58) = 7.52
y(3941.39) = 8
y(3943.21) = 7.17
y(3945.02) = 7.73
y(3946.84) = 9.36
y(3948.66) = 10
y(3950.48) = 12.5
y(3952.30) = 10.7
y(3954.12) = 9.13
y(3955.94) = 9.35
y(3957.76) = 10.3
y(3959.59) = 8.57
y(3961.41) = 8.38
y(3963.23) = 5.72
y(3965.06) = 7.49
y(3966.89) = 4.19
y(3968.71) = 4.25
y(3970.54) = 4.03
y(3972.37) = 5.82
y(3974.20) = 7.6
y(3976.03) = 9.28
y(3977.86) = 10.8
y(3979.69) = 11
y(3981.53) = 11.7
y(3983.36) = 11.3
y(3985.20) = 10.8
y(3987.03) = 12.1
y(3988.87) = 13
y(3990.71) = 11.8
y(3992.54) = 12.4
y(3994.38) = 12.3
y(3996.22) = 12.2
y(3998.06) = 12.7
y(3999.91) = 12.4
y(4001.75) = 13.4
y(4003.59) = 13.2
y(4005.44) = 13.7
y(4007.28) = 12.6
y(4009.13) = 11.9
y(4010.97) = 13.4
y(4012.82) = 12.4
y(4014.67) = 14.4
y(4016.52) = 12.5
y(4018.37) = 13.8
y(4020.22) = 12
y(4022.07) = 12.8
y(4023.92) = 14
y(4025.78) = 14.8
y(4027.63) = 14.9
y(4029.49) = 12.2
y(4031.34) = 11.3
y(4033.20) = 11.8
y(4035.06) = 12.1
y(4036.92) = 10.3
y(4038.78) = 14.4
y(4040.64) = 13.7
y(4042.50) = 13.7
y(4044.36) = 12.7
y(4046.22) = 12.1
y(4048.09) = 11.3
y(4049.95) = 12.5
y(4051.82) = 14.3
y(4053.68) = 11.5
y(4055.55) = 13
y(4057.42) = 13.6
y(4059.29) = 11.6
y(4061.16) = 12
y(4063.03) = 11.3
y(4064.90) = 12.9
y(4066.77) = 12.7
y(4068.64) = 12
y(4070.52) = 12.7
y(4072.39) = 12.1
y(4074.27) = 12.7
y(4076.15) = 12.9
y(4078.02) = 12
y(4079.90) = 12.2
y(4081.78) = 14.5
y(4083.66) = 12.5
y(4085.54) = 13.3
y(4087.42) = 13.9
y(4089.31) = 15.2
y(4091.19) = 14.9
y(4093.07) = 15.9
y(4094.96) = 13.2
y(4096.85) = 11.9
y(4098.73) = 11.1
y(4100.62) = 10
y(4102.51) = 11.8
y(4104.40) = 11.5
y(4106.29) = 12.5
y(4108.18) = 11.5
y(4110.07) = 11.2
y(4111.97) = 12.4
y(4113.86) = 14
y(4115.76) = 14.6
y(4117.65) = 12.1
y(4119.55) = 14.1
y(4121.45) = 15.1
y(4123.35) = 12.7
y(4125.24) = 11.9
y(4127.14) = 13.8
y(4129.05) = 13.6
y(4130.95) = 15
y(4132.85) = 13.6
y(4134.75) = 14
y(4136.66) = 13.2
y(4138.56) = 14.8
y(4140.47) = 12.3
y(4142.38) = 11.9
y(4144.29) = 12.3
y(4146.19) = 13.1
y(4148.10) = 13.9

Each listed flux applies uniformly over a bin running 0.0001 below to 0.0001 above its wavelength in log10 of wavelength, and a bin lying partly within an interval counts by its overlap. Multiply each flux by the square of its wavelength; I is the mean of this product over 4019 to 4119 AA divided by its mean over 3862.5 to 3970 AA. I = 1.71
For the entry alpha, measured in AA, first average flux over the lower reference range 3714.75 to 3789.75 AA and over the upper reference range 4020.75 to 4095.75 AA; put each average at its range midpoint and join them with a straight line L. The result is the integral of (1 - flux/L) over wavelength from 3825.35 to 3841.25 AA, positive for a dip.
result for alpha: 5.6 AA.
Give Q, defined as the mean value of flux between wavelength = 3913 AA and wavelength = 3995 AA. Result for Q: 8.57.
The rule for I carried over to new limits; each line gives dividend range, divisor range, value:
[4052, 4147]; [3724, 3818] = 2.09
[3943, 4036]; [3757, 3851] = 1.65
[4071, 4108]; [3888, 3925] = 1.50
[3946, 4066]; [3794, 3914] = 1.63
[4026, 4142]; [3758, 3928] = 1.87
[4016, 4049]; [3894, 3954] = 1.60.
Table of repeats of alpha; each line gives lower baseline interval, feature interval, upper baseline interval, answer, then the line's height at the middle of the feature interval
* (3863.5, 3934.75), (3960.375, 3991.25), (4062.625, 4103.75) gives 4.3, 10.1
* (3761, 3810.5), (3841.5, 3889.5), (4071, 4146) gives 8.8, 9.07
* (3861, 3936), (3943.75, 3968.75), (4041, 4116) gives 2.6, 9.55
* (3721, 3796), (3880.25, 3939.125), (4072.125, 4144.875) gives 9.3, 9.7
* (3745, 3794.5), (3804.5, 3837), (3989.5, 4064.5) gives 5.9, 8.45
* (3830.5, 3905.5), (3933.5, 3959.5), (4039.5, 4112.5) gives 3.3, 9.4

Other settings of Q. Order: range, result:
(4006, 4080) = 12.7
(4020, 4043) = 12.9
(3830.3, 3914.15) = 7.73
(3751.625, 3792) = 7.7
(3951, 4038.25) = 11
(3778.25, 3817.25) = 7.81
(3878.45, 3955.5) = 8.32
